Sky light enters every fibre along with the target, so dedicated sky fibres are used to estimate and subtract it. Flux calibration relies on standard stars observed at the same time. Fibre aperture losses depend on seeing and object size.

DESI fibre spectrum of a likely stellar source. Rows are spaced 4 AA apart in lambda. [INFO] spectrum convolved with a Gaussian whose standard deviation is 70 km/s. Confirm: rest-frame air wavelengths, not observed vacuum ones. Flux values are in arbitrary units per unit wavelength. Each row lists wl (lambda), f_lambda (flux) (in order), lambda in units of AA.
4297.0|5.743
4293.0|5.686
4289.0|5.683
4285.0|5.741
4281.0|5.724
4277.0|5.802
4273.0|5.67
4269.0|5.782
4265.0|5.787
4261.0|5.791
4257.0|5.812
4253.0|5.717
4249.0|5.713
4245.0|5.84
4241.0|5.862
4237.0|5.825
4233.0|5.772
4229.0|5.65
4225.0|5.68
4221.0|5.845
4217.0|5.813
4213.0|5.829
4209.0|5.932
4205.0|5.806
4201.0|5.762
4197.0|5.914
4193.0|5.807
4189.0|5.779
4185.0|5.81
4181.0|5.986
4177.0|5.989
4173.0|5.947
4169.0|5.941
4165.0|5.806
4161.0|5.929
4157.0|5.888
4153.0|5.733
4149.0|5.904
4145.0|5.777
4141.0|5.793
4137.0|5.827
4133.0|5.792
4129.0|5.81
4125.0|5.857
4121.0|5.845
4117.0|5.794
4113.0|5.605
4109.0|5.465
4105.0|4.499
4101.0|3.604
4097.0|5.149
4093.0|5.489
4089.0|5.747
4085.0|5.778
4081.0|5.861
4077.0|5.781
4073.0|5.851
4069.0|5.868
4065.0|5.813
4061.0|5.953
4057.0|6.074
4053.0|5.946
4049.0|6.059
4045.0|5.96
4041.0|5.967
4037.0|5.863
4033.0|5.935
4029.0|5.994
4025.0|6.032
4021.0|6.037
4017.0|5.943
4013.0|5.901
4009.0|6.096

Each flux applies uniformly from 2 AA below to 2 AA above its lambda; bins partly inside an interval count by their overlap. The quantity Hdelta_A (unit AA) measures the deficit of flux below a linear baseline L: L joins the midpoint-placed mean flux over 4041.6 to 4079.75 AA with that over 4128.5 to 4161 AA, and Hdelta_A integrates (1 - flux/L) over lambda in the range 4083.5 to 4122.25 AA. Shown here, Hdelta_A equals 3.9 AA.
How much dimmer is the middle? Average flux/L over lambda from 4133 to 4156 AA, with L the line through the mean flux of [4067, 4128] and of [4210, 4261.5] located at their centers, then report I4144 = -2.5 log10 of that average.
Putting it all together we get -0.04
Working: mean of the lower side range 5.48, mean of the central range 5.81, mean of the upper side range 5.78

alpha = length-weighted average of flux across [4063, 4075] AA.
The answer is 5.84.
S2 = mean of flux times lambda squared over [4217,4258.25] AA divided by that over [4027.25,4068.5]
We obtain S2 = 1.1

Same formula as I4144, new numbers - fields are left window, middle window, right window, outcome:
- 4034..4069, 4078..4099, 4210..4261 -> 0.057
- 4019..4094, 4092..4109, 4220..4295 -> 0.234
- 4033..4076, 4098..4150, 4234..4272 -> 0.074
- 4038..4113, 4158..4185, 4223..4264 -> -0.042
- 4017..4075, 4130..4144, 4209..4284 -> 0.013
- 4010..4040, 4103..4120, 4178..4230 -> 0.101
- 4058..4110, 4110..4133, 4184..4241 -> -0.040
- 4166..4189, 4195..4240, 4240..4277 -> 0.008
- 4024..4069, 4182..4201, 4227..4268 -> 0.000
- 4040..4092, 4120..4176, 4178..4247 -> 0.000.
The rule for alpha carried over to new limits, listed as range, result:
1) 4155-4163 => 5.91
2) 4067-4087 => 5.83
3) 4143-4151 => 5.84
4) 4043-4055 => 5.99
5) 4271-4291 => 5.72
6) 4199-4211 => 5.83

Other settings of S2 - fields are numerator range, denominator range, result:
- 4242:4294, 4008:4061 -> 1.08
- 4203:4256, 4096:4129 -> 1.16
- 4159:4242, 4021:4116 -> 1.10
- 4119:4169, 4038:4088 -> 1.03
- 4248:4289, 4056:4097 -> 1.09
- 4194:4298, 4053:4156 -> 1.10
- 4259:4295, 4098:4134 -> 1.16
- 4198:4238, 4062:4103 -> 1.12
